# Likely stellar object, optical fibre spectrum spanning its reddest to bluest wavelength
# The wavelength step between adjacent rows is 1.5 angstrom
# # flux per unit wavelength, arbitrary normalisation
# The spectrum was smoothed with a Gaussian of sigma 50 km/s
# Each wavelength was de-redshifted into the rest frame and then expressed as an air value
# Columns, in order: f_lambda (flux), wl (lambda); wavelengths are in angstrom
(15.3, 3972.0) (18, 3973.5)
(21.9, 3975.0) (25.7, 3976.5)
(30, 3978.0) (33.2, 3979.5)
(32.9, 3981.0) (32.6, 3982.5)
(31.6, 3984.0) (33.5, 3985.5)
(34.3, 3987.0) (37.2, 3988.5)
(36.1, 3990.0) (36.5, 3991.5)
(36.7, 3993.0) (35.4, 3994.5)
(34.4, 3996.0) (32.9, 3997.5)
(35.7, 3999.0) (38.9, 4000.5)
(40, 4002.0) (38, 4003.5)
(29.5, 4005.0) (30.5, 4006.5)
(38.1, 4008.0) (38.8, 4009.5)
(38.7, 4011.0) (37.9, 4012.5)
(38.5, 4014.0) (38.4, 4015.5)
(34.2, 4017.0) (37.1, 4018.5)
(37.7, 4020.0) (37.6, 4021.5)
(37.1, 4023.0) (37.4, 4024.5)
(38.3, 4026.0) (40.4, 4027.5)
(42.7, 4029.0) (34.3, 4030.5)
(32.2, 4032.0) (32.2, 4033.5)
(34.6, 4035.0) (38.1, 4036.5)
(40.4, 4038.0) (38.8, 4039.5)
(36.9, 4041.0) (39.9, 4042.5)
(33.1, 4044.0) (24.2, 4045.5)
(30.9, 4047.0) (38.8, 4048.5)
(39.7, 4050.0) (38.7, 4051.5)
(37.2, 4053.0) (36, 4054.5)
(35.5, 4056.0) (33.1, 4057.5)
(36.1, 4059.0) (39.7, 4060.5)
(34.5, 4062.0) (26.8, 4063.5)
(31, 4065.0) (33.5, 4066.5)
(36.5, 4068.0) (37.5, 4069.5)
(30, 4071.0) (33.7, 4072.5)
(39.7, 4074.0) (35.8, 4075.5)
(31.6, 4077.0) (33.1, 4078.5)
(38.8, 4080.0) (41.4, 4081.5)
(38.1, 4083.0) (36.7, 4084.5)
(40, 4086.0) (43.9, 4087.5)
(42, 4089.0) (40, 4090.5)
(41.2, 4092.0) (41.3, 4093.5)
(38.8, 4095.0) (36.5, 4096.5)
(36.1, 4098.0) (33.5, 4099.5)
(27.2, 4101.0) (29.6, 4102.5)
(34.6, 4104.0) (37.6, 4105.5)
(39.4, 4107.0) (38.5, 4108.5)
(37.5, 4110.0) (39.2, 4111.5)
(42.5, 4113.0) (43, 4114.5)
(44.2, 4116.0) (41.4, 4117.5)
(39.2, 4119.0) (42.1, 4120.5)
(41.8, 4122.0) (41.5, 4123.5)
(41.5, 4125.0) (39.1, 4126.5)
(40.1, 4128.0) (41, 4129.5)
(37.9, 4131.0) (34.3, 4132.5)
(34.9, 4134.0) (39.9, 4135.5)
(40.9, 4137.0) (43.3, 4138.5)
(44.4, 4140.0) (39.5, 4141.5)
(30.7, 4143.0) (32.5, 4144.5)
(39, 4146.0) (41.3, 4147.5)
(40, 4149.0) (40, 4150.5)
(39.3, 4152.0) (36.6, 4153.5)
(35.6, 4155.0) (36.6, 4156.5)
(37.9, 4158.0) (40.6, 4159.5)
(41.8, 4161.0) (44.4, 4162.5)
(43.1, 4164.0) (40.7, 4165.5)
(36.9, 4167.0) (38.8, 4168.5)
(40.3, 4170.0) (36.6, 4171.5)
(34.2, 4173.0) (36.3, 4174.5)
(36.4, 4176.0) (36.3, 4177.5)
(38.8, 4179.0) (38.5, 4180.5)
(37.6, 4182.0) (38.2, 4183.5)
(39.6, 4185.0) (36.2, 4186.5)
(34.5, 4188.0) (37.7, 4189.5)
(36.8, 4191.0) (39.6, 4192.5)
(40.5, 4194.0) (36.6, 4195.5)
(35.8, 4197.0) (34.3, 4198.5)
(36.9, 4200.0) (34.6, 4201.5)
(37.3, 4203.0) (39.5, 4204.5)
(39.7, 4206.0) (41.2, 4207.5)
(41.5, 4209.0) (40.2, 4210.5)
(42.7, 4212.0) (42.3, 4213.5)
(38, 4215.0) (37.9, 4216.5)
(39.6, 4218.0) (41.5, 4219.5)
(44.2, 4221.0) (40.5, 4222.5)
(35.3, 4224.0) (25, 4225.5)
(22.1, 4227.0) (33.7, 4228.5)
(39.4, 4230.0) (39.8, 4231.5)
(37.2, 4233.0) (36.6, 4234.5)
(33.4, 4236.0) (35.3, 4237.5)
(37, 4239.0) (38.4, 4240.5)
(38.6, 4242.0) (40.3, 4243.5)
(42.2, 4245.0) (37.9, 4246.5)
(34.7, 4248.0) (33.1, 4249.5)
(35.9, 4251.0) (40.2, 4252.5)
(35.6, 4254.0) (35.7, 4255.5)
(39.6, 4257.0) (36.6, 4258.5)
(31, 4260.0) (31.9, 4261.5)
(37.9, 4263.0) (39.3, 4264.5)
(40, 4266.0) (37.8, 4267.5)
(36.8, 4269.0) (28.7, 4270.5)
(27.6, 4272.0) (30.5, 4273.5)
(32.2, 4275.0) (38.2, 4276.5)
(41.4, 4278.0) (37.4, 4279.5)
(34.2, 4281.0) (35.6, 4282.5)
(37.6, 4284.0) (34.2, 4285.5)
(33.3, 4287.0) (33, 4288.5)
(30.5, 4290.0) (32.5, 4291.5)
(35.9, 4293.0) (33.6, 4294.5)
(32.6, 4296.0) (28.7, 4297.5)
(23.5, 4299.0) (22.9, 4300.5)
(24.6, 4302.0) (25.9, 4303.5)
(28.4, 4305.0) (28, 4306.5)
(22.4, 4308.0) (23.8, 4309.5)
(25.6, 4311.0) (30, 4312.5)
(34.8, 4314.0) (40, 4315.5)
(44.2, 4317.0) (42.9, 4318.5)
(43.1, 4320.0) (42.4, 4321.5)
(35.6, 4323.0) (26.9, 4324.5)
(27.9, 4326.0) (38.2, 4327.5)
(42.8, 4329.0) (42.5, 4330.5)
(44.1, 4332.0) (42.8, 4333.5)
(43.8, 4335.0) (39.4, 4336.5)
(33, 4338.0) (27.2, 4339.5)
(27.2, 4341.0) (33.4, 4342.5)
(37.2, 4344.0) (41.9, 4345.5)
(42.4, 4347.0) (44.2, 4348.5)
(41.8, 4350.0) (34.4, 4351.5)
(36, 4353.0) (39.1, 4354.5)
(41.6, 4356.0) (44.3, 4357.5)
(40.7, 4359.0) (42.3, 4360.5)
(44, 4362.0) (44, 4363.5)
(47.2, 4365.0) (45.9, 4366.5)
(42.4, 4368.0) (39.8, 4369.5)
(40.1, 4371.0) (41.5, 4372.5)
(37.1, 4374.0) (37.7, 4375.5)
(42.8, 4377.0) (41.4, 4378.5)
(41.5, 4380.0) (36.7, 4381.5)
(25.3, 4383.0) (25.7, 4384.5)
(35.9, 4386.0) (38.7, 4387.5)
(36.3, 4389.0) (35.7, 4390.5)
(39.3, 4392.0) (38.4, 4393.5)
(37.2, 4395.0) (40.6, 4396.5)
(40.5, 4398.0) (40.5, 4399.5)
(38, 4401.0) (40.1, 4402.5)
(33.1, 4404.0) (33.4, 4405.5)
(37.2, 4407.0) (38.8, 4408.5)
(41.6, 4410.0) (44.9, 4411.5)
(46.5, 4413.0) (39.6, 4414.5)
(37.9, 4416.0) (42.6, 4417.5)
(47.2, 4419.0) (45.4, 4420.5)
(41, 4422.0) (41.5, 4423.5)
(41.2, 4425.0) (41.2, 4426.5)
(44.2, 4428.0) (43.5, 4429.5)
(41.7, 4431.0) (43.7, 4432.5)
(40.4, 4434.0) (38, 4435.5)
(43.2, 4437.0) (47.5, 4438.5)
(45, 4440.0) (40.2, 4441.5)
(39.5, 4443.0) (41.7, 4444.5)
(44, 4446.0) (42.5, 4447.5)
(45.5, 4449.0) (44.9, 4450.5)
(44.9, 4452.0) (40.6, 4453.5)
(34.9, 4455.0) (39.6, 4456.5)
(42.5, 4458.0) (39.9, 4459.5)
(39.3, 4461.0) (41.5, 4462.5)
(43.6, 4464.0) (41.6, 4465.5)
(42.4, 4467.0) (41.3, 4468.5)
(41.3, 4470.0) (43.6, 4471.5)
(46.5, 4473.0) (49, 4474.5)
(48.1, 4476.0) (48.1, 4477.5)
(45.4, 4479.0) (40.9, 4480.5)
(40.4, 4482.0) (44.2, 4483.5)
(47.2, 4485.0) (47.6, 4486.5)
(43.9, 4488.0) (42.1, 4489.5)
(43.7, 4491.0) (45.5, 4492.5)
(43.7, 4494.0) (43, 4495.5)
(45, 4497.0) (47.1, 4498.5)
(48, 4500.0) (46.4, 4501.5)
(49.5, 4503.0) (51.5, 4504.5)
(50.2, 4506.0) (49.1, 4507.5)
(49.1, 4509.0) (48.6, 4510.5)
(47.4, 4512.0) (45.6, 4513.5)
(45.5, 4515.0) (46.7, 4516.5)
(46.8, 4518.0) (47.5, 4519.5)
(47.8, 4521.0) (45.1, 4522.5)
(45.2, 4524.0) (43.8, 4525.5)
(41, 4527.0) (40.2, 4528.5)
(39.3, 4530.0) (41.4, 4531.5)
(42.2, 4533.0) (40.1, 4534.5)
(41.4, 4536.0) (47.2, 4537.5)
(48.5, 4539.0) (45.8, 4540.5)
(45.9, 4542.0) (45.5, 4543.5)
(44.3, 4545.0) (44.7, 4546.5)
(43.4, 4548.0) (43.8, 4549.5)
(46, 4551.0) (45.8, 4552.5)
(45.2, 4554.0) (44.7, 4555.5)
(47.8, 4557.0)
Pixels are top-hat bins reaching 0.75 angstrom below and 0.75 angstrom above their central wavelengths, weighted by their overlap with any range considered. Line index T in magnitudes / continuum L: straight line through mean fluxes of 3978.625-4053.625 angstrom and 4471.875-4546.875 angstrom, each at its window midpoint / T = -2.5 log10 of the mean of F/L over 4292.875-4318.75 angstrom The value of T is 0.35 mag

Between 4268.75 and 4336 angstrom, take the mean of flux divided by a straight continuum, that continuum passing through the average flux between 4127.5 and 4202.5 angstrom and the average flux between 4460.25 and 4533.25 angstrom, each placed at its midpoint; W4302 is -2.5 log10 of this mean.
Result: 0.210 mag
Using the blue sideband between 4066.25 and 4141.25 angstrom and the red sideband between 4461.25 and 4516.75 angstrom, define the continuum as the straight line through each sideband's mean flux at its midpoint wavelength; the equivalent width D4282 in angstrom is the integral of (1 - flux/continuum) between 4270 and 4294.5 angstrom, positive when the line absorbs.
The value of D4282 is 4.52 angstrom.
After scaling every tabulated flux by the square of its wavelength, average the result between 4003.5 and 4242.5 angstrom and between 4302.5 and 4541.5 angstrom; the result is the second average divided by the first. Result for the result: 1.26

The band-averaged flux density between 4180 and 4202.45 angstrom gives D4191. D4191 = 37.1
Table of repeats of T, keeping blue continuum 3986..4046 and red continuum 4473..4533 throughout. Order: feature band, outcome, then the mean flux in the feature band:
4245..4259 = 0.11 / 36.9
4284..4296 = 0.23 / 33.5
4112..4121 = -0.10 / 42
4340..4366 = 0.07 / 40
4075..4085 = 0.03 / 36.5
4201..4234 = 0.06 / 37.9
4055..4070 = 0.09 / 34.4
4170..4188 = 0.07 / 37.2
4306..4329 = 0.23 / 34.1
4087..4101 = -0.02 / 38.5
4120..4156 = -0.01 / 39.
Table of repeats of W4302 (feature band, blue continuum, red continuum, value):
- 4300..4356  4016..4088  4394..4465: 0.134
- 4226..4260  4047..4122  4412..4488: 0.096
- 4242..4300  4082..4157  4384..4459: 0.138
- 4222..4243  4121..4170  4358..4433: 0.128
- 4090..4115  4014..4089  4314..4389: -0.018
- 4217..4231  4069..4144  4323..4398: 0.077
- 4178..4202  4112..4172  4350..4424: 0.067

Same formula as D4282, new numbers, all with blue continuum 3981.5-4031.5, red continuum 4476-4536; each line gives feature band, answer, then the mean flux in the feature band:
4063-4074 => 1.2 angstrom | 33.3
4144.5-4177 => 0.3 angstrom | 38.7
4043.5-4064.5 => 1.5 angstrom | 34.6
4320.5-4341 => 2.4 angstrom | 37.1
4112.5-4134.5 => -1.1 angstrom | 40.3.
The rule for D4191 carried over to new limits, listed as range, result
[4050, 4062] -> 36.7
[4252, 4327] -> 33.5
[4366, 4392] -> 37.9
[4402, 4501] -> 42.7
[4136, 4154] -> 39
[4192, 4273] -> 37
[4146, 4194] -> 38.5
